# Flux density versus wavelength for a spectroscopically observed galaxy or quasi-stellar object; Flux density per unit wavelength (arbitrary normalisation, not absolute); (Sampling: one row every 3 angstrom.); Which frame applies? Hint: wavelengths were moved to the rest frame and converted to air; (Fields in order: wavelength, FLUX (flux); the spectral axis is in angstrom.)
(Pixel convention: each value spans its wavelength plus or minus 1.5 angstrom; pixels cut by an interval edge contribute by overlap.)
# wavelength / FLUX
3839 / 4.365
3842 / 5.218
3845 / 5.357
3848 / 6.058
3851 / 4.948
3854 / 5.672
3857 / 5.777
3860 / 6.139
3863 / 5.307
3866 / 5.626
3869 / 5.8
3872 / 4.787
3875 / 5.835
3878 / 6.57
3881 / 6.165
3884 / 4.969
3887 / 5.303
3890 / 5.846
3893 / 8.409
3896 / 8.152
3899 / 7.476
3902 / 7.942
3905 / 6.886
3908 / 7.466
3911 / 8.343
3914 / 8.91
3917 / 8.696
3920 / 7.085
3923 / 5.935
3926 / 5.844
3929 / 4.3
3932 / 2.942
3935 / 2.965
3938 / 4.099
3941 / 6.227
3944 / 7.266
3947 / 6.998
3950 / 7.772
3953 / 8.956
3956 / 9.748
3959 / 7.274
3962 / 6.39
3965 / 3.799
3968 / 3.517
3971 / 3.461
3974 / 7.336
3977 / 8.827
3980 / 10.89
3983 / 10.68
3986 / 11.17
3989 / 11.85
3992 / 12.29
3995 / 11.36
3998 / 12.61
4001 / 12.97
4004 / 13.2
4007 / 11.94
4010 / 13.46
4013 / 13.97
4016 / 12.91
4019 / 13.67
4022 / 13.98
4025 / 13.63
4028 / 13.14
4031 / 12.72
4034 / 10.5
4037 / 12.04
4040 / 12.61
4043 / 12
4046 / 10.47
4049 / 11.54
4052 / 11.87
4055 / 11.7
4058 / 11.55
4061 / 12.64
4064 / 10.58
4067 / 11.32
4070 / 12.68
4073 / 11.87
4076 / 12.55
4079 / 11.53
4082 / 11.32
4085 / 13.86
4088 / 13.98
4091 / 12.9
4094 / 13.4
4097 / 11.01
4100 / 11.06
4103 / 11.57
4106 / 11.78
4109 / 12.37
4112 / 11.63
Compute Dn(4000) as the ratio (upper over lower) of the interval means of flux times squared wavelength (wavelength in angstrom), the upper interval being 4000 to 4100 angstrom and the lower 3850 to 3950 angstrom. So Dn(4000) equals 2.14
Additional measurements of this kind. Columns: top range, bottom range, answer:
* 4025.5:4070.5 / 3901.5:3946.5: 2.00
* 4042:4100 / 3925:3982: 2.02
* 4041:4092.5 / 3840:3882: 2.37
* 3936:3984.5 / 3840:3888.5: 1.32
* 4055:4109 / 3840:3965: 2.08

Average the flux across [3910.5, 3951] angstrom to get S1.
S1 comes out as 6.17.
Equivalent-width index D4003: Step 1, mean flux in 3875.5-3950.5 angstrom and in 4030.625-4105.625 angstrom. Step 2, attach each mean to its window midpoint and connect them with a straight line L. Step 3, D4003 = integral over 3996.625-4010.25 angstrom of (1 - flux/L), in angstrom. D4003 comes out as -4.4 angstrom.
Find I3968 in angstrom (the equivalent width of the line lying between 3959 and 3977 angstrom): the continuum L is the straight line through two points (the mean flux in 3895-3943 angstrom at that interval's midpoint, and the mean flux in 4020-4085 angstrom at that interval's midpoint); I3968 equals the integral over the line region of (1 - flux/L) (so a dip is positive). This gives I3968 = 6.53 angstrom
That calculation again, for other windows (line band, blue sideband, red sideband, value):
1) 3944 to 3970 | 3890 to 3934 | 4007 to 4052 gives 6.46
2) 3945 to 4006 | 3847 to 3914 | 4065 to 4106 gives 0.74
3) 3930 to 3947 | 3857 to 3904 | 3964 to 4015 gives 7.18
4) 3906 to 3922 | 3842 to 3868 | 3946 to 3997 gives -2.21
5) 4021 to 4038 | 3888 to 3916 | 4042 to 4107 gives -2.84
